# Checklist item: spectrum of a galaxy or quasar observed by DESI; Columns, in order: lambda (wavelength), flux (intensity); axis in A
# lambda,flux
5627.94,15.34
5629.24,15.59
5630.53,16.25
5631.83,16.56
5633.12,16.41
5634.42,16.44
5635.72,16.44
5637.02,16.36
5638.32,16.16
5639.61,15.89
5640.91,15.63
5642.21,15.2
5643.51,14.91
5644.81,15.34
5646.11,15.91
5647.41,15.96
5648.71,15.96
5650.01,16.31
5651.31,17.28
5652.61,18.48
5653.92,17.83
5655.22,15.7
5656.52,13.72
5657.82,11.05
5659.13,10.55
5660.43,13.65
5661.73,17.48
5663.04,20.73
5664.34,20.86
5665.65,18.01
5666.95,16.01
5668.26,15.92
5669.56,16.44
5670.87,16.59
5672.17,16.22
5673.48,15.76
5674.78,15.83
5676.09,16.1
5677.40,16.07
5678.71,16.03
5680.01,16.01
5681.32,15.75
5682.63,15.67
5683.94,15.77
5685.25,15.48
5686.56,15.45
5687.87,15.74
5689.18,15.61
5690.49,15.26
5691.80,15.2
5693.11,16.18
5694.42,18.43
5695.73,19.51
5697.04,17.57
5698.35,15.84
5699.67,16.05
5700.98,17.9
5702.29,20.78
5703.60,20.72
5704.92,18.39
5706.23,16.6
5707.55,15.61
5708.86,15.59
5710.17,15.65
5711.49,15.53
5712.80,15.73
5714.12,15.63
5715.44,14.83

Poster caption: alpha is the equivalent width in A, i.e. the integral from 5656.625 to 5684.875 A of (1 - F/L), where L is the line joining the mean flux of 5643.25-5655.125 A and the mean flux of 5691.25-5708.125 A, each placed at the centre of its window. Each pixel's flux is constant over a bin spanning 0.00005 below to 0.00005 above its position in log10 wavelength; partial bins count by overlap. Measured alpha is 1.63 A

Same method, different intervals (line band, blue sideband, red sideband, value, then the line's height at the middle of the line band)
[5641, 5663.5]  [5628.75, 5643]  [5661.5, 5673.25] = 1.6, 16.8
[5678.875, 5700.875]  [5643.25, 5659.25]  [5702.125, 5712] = 0.6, 16.7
